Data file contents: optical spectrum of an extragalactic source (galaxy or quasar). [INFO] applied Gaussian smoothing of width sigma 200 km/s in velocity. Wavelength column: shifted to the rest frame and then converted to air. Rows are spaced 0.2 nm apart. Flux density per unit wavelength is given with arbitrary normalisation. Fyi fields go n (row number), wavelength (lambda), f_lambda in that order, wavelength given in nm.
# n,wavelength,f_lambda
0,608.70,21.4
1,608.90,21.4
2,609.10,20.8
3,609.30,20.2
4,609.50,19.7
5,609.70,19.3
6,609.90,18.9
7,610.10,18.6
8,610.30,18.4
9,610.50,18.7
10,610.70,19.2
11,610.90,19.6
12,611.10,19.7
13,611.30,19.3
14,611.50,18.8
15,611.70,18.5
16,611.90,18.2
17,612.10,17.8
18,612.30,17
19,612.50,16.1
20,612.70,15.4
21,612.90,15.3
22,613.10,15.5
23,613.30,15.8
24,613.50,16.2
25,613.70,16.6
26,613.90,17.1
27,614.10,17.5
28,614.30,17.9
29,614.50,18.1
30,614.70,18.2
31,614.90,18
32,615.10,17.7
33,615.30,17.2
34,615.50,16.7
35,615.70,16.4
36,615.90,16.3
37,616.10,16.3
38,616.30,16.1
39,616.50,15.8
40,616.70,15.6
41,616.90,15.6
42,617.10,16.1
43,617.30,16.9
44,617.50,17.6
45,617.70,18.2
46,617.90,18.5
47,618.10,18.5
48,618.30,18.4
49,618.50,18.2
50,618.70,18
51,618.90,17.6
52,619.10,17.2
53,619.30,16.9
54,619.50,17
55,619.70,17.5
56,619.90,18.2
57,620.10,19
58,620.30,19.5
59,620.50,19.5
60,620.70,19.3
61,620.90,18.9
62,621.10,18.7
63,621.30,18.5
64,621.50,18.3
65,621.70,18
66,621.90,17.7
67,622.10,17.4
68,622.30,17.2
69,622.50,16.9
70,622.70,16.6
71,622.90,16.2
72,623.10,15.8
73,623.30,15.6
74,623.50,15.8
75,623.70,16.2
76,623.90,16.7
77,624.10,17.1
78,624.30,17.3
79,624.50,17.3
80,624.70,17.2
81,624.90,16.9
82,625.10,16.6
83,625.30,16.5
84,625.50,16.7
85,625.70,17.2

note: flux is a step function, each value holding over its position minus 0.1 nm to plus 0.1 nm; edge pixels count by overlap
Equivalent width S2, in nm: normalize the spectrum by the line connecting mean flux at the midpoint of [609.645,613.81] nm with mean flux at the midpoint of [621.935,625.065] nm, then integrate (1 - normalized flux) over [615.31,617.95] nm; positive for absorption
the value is 0.106 nm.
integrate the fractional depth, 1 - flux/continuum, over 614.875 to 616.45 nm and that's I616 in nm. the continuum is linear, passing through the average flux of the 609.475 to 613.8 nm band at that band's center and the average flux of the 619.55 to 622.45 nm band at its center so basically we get 0.11 nm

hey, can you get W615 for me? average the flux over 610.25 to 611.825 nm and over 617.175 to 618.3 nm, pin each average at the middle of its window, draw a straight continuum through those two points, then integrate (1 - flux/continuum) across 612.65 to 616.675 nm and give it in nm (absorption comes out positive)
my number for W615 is 0.38 nm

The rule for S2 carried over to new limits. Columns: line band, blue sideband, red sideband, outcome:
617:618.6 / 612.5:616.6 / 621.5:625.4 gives -0.101 nm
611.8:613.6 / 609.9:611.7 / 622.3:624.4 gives 0.218 nm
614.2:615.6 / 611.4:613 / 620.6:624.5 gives -0.042 nm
